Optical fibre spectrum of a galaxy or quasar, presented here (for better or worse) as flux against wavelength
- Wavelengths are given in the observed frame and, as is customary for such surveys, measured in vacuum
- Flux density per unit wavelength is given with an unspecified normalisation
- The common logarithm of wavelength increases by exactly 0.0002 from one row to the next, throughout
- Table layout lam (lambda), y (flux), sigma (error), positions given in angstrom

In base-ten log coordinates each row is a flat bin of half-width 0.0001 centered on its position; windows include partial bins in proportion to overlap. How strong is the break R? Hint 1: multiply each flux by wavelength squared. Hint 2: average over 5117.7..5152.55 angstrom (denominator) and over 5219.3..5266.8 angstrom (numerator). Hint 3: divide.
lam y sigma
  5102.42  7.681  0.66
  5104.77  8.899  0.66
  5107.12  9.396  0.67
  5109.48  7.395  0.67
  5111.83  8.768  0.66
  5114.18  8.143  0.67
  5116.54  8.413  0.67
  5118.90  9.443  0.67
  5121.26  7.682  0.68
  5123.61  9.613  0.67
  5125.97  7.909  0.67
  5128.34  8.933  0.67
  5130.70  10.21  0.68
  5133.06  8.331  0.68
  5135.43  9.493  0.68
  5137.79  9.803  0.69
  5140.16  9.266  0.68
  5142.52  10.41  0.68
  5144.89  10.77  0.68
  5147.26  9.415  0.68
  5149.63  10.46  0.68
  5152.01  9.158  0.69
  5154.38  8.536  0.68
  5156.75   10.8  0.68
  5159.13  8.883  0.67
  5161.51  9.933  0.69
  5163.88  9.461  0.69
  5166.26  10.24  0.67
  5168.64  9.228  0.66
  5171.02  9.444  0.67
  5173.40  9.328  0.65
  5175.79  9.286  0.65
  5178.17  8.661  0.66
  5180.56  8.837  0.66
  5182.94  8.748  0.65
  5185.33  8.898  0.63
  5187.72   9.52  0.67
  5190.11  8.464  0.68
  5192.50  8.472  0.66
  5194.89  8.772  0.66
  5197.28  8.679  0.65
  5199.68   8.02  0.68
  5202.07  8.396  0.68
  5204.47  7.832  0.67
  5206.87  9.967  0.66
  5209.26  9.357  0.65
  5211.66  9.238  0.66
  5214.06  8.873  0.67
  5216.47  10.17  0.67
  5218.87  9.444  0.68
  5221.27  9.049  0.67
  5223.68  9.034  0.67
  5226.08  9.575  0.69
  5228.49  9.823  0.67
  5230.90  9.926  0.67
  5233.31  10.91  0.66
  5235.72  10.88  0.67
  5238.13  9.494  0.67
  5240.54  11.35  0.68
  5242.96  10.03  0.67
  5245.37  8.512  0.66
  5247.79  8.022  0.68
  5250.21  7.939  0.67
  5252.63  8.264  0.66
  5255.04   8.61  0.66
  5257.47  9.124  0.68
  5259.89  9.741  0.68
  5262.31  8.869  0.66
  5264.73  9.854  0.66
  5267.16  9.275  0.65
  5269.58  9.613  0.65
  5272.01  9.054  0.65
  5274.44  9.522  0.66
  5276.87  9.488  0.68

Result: 1.04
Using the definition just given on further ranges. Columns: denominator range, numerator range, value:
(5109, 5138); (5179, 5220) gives 1.05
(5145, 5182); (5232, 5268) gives 1.02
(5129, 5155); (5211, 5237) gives 1.04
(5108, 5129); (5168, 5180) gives 1.10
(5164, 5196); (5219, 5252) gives 1.07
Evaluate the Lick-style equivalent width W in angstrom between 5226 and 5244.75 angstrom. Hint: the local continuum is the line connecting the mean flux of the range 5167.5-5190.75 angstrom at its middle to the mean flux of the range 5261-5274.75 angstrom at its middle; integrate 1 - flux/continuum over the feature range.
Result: -2.0 angstrom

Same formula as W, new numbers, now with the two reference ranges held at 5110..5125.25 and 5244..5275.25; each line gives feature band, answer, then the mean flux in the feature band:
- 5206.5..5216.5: -0.65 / 9.41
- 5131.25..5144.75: -1.47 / 9.6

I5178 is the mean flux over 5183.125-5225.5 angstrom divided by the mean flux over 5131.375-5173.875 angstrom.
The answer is 0.93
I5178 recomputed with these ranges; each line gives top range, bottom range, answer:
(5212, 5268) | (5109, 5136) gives 1.08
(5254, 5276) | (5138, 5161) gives 0.95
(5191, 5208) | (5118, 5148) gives 0.92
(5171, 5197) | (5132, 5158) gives 0.92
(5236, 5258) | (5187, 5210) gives 1.04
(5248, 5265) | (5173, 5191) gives 0.98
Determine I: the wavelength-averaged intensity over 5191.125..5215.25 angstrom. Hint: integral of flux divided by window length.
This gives 8.76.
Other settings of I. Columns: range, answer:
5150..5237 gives 9.29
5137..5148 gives 9.96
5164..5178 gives 9.44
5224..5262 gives 9.45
